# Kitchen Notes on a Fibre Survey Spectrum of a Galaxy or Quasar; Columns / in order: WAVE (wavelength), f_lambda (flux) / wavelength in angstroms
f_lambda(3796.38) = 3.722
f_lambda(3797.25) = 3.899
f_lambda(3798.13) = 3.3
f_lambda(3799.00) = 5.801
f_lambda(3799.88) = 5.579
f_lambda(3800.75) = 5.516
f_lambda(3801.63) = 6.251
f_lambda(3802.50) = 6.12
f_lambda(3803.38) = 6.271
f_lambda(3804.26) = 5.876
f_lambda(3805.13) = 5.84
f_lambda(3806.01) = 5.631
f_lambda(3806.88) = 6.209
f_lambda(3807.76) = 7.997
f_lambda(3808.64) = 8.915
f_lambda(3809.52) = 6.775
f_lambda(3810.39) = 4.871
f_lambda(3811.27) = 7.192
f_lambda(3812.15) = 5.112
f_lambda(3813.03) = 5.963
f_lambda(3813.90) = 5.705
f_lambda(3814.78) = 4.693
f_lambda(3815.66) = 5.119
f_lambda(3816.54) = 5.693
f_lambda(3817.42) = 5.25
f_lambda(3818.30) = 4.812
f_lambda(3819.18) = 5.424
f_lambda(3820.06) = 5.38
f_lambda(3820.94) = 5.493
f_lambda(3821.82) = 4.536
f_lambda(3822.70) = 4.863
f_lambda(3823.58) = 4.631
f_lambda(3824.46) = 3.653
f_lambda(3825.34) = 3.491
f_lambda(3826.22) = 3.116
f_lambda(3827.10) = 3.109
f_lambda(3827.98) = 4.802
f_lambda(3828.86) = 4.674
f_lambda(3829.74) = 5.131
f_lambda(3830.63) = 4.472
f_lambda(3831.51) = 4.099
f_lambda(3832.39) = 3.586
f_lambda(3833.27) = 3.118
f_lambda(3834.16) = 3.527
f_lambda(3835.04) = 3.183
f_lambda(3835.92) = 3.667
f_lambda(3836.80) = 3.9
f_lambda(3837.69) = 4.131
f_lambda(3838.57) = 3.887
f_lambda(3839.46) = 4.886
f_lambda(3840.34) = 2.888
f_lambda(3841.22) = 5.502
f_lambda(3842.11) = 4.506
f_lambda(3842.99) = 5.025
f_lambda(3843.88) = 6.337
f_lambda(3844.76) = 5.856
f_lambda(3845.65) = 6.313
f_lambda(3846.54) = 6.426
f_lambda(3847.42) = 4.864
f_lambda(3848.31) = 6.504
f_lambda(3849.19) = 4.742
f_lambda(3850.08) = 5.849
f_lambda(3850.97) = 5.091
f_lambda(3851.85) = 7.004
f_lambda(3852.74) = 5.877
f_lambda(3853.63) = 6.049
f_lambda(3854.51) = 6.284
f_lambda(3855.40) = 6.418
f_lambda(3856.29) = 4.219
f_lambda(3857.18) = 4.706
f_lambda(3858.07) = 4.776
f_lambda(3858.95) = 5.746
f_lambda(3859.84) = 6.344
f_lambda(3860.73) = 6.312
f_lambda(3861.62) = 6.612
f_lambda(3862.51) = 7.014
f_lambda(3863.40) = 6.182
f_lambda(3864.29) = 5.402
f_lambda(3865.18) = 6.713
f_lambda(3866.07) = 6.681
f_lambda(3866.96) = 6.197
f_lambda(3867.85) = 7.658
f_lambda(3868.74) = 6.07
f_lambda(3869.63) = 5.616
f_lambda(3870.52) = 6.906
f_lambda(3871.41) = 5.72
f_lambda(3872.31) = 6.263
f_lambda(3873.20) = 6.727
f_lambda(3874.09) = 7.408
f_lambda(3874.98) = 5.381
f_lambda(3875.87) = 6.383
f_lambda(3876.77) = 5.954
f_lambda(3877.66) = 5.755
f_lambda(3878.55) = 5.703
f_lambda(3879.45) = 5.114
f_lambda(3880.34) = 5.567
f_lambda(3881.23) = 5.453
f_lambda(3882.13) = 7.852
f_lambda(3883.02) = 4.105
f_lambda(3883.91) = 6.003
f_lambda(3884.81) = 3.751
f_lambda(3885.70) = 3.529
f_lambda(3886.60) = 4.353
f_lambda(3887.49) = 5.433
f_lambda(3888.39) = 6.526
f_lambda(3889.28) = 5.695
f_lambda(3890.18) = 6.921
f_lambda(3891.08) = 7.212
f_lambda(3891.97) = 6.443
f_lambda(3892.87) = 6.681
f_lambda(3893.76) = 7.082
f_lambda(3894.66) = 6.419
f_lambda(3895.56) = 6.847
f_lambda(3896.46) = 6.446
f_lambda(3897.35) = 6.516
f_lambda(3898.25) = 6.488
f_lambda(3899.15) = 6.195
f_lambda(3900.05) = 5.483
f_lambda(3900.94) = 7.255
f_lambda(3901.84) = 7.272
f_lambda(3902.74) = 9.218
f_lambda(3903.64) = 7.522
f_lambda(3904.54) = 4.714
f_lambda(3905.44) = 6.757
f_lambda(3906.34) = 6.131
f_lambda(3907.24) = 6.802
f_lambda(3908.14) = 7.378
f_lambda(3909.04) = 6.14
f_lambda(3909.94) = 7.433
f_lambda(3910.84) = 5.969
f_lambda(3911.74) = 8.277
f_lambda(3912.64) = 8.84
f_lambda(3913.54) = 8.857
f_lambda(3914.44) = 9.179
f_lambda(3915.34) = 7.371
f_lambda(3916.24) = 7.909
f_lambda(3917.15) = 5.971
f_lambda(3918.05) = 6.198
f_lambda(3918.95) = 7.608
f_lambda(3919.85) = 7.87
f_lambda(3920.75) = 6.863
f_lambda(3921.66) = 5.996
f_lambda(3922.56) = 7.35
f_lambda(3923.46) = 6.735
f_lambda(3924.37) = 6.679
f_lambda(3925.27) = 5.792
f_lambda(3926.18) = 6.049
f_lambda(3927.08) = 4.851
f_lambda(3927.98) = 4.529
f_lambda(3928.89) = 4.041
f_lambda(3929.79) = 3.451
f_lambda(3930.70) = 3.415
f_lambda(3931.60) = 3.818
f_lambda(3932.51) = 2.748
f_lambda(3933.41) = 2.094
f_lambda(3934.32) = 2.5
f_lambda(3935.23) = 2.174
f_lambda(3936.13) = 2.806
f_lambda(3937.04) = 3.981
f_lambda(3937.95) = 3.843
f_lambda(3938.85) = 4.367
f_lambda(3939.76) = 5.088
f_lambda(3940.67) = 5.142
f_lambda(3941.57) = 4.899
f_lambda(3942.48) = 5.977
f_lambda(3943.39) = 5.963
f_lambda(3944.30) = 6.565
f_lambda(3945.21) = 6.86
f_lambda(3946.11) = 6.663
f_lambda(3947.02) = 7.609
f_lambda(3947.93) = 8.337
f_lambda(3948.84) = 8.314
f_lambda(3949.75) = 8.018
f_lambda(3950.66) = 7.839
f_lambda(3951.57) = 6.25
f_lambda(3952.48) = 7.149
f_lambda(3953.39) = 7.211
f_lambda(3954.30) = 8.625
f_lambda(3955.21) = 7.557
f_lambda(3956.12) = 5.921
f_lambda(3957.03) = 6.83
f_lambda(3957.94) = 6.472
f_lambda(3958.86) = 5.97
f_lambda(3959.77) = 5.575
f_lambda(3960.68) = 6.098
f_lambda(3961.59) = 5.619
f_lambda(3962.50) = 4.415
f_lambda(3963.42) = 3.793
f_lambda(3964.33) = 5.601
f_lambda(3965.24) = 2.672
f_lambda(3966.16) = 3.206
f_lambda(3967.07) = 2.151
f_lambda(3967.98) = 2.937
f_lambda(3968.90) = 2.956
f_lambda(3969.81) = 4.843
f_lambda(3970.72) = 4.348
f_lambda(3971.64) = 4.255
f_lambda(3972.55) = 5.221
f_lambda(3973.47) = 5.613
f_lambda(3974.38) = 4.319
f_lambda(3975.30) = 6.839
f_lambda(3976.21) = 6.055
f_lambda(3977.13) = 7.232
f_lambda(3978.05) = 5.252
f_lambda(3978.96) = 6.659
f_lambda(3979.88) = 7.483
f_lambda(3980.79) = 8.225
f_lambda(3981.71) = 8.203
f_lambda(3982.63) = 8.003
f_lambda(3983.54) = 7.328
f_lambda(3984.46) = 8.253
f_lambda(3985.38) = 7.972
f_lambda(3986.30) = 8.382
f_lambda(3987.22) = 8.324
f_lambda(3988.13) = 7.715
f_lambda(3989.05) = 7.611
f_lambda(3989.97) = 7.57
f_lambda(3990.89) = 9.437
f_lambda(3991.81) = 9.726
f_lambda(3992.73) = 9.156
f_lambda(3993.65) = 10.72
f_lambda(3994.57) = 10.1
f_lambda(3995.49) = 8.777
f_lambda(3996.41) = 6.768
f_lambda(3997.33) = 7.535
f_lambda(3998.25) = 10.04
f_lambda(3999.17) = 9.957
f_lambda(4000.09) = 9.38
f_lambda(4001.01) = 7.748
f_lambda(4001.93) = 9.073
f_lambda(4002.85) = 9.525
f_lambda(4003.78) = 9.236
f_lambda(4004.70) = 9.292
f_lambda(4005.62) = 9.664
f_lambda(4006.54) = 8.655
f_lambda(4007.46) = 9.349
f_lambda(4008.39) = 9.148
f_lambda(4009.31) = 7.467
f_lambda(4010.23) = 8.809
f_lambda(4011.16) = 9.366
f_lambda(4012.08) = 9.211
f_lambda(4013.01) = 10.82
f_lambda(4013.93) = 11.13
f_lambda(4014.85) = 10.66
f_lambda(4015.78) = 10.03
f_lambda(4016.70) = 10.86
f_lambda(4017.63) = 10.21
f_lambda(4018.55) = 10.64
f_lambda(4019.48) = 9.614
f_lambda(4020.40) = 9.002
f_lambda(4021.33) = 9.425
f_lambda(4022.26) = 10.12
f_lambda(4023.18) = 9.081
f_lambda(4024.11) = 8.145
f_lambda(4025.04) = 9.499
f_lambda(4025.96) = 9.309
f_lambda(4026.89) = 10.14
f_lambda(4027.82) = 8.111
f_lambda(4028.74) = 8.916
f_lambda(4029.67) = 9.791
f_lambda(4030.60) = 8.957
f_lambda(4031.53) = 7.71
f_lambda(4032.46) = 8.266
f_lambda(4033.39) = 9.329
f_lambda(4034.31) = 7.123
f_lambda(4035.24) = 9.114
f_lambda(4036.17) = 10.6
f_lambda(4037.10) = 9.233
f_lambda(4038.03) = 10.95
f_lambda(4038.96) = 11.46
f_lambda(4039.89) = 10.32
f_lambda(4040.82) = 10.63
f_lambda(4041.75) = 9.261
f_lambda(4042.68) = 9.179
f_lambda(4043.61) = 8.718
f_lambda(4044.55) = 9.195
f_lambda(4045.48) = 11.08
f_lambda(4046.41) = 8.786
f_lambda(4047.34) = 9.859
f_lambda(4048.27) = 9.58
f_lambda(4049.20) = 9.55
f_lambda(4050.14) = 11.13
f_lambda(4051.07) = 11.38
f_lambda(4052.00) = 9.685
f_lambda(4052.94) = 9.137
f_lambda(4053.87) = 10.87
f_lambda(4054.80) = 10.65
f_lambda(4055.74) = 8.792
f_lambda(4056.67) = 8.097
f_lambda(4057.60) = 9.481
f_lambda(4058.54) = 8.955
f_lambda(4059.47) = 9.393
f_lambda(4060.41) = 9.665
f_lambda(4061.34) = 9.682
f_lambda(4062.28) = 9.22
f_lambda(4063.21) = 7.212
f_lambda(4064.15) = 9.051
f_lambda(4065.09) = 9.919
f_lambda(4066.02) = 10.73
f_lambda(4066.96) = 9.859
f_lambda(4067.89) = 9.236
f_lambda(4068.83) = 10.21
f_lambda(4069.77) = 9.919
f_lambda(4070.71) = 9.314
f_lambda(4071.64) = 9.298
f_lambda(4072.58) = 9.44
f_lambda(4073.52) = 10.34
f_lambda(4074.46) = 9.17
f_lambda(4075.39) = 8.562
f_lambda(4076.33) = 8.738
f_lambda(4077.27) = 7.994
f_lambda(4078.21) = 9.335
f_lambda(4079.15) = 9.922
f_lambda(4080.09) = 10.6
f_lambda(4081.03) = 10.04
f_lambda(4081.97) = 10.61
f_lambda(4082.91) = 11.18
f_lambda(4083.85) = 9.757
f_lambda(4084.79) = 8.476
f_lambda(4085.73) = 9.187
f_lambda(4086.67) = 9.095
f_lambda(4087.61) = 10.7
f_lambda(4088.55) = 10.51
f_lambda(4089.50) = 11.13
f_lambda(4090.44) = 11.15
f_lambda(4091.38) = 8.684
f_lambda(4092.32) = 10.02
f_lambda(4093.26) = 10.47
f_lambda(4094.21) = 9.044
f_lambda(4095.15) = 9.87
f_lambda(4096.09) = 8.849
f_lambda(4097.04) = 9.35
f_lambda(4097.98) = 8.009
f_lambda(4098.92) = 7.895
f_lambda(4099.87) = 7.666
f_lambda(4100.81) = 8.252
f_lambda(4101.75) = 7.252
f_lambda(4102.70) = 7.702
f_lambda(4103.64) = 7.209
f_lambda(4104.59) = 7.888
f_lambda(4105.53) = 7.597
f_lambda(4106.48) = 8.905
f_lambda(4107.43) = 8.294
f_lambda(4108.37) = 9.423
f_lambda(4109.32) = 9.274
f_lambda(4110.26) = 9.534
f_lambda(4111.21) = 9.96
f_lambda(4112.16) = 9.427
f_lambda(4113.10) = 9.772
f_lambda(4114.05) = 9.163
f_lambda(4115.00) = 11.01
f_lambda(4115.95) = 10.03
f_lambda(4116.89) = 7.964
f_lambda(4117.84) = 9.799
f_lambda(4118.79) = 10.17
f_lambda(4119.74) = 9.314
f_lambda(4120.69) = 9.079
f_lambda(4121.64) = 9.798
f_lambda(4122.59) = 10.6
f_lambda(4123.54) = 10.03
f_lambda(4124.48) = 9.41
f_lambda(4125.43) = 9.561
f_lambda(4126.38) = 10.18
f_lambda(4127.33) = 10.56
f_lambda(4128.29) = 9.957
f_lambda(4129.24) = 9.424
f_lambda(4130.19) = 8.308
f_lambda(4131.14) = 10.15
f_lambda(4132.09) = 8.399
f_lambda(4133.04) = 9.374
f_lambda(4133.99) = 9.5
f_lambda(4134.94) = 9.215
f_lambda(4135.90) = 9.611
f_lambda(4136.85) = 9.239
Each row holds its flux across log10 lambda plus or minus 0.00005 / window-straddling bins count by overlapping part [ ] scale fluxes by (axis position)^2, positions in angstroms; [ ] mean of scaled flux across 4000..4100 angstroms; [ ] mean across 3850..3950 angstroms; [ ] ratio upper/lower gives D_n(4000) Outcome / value 1.70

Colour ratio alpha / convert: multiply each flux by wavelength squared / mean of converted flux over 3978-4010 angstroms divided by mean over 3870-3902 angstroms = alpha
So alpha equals 1.5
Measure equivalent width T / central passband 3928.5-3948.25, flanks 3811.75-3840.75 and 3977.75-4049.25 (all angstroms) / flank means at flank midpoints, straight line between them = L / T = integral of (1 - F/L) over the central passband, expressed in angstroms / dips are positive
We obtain 7.2 angstroms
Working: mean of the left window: 4.42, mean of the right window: 9.11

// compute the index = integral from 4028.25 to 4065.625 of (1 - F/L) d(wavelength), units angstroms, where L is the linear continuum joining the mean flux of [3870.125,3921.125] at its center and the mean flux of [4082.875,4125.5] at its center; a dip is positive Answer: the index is -4.3 angstroms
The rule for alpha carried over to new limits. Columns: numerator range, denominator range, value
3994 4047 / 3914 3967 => 1.71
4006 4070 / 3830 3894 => 1.88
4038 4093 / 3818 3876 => 2.06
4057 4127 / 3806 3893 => 1.94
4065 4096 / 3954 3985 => 1.80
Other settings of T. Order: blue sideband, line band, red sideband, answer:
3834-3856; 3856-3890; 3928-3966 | -4.1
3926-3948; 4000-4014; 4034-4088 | -3.2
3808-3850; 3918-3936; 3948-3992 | 2.9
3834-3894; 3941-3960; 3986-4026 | 2.3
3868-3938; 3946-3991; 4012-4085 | 7.5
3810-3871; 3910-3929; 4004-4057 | 0.4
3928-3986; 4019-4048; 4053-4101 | -4.8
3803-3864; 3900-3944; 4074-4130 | 4.6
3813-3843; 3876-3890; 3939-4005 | -0.2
